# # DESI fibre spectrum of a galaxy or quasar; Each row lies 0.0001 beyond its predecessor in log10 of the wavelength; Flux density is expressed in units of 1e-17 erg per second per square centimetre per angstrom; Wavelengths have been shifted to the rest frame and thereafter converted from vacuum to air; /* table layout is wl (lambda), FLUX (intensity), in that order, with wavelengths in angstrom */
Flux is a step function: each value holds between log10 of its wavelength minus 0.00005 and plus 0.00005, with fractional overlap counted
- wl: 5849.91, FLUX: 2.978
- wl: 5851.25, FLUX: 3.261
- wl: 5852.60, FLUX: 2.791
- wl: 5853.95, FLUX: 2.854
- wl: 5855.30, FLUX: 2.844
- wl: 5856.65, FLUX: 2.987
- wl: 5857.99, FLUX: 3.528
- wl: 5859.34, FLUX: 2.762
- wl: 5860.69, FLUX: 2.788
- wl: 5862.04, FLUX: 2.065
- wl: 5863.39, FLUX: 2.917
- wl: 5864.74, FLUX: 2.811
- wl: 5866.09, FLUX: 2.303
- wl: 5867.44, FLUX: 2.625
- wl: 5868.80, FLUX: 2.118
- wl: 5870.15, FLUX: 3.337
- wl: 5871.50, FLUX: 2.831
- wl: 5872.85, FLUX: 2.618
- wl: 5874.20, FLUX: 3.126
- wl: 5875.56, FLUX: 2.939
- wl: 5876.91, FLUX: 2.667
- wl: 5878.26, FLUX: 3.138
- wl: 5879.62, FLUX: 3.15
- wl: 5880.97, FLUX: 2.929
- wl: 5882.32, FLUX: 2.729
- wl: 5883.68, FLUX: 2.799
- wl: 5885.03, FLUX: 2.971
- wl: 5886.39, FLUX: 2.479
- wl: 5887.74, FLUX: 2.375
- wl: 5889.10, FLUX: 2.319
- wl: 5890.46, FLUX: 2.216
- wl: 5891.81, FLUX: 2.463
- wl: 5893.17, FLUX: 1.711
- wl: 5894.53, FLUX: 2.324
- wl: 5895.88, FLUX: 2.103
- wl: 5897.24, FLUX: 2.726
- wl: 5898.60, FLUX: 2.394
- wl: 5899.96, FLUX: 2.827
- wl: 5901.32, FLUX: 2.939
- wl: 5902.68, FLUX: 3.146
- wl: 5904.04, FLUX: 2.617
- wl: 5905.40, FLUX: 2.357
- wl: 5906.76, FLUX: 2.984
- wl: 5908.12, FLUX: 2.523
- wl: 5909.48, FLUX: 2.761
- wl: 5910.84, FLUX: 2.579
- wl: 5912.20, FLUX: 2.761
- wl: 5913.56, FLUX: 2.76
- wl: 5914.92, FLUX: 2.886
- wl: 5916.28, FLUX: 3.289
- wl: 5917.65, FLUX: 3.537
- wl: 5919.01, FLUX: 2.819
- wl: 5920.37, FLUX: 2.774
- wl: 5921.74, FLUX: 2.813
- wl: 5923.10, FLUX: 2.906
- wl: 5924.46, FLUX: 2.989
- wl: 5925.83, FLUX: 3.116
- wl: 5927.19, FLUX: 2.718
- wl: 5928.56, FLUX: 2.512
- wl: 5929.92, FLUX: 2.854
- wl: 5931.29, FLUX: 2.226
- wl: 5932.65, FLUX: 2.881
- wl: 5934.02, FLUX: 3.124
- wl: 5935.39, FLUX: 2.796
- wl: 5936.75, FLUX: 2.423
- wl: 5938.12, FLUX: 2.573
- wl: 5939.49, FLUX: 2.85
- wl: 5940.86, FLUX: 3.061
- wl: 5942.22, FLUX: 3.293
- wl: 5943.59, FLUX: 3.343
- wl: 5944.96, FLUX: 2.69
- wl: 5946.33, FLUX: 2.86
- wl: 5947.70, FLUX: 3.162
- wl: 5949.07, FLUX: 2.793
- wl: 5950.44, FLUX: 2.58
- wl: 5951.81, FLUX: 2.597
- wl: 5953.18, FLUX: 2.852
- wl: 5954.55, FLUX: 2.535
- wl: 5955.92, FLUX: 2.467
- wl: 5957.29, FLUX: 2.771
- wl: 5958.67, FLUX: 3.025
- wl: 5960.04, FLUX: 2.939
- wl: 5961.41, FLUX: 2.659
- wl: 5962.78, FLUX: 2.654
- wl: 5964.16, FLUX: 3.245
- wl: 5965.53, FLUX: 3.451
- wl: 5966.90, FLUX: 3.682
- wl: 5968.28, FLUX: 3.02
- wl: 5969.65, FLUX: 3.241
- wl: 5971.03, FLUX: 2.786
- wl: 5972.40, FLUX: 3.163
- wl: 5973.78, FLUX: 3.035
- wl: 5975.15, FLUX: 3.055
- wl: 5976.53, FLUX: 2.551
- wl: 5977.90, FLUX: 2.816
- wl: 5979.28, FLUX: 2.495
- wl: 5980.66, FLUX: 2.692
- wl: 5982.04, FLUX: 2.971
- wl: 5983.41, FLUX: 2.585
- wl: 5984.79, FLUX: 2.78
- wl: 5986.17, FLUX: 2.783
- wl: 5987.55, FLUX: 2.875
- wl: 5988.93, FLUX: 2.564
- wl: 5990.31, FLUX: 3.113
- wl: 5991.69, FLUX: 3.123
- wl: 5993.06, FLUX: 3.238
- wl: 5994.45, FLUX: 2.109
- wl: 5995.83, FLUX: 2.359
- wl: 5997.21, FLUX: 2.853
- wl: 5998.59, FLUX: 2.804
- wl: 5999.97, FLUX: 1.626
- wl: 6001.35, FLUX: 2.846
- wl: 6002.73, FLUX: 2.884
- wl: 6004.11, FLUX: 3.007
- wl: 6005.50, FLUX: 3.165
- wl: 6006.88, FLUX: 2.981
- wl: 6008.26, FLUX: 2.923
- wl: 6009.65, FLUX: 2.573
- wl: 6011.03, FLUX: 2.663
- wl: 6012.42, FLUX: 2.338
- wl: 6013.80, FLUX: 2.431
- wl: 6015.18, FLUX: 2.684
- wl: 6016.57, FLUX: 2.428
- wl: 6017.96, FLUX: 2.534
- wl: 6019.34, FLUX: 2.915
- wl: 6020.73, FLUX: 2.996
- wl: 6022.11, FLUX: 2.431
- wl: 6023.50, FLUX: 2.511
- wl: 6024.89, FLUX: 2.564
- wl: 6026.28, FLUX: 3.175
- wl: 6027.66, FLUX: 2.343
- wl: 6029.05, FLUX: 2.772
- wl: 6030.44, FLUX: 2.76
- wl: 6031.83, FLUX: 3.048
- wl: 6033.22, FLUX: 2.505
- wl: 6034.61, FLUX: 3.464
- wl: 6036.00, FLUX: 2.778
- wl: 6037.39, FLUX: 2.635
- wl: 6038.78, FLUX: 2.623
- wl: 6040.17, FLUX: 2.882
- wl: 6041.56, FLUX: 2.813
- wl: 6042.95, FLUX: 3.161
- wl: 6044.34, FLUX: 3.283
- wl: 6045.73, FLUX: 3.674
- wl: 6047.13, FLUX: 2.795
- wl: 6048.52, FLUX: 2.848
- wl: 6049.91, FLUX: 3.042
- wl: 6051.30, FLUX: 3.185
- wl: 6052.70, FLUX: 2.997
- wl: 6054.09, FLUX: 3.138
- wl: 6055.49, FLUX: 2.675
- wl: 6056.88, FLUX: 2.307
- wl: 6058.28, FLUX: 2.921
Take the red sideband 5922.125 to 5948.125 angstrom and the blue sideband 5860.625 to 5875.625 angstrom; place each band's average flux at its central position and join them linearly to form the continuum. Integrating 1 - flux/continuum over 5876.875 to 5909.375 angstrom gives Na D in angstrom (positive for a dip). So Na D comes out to 1.56 angstrom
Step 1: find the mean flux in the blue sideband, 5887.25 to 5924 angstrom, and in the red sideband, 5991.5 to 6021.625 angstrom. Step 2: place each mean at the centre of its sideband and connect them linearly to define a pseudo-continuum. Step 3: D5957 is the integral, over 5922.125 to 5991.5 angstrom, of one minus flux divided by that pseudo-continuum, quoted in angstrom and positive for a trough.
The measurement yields -4.7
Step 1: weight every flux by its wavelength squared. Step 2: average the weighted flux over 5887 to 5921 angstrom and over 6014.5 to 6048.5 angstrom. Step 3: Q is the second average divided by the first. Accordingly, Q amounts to 1.1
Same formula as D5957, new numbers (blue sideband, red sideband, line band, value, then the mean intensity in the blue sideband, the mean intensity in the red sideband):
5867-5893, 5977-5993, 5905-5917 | -0.2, 2.71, 2.81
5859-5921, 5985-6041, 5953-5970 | -1.5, 2.7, 2.73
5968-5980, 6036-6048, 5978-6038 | 4.2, 2.9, 2.97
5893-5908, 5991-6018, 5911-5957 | -4.0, 2.58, 2.68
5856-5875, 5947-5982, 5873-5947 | 1.7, 2.77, 2.89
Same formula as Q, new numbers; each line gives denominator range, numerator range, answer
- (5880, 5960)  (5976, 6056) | 1.05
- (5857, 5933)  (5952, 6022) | 1.06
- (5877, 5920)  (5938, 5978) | 1.11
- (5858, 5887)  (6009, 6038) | 1.02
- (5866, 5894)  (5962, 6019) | 1.09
